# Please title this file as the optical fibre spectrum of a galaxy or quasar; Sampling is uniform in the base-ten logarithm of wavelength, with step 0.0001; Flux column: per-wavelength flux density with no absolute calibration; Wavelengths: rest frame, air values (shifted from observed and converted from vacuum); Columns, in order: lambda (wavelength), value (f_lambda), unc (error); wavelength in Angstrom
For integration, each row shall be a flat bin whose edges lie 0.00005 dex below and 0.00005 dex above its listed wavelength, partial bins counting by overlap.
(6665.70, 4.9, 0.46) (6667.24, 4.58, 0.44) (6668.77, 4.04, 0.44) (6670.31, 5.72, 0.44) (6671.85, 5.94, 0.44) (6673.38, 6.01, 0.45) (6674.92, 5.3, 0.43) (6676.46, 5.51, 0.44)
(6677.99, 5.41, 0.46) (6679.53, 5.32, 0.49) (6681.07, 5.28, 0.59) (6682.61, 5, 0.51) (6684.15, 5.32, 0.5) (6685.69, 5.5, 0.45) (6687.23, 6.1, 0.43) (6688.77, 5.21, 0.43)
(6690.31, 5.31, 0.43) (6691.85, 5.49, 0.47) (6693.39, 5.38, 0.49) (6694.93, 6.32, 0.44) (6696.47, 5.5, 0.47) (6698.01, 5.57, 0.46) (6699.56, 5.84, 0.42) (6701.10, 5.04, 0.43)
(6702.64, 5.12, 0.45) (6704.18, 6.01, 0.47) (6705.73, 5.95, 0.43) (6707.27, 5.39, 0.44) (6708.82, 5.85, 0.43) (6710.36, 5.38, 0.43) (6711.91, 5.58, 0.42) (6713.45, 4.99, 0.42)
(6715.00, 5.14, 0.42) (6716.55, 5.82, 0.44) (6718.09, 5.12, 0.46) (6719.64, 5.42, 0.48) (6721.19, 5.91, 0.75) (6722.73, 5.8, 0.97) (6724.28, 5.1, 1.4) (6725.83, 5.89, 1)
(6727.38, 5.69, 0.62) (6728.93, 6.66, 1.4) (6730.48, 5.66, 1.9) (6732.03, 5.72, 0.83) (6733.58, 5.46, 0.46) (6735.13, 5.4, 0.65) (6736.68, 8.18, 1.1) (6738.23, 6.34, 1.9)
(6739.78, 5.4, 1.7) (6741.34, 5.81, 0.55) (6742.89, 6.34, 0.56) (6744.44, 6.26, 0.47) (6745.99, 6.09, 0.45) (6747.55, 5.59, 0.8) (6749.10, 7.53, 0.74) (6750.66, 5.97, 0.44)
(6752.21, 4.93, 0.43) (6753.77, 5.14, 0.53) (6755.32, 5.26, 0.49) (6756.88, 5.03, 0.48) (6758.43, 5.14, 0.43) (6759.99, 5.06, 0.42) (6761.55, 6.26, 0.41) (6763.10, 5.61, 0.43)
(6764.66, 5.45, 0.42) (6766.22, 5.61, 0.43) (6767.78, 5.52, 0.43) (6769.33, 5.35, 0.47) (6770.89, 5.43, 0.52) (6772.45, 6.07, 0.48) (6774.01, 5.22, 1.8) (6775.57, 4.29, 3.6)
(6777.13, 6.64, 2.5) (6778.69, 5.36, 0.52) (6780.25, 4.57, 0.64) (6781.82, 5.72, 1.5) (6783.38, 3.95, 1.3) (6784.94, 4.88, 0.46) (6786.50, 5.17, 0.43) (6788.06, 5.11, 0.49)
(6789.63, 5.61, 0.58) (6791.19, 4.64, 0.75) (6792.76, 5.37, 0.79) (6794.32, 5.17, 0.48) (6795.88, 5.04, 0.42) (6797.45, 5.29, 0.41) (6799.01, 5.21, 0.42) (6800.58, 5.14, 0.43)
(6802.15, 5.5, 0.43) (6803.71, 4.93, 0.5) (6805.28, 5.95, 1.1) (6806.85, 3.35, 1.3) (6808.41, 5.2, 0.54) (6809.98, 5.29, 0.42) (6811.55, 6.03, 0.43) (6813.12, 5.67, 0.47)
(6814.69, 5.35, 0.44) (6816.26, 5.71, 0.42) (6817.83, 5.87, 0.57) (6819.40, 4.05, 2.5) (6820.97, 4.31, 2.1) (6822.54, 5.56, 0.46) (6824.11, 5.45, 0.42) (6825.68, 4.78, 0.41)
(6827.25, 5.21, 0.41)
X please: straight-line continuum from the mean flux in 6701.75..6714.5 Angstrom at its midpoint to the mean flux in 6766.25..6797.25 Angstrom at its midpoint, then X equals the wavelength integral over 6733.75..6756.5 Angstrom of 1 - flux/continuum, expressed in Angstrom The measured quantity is -2.6 Angstrom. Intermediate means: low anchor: 5.52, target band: 5.98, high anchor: 5.23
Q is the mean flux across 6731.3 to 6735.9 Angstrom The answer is 5.53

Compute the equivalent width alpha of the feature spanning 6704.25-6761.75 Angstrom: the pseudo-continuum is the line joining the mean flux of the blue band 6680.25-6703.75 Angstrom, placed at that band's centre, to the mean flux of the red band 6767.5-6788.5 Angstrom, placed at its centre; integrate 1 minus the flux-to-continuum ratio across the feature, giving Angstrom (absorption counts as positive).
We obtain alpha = -4.0 Angstrom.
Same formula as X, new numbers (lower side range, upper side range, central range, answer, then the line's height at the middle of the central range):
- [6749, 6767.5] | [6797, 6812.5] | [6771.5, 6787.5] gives 0.5 Angstrom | 5.36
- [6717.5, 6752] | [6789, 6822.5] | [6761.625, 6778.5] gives 0.1 Angstrom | 5.57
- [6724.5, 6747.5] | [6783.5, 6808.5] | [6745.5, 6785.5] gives 0.8 Angstrom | 5.55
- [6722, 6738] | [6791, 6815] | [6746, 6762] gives 0.3 Angstrom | 5.72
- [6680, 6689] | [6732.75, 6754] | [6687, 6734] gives 0.8 Angstrom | 5.69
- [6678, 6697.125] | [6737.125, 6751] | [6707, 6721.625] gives 0.9 Angstrom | 5.82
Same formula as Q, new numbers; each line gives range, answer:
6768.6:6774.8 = 5.51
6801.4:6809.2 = 4.99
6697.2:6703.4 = 5.39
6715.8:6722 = 5.58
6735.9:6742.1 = 6.43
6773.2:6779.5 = 5.38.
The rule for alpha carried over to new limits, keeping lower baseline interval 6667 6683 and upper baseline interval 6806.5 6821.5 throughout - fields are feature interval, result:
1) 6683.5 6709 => -1.4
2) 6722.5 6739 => -2.4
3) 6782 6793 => 0.4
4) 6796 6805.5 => -0.2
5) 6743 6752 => -1.7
